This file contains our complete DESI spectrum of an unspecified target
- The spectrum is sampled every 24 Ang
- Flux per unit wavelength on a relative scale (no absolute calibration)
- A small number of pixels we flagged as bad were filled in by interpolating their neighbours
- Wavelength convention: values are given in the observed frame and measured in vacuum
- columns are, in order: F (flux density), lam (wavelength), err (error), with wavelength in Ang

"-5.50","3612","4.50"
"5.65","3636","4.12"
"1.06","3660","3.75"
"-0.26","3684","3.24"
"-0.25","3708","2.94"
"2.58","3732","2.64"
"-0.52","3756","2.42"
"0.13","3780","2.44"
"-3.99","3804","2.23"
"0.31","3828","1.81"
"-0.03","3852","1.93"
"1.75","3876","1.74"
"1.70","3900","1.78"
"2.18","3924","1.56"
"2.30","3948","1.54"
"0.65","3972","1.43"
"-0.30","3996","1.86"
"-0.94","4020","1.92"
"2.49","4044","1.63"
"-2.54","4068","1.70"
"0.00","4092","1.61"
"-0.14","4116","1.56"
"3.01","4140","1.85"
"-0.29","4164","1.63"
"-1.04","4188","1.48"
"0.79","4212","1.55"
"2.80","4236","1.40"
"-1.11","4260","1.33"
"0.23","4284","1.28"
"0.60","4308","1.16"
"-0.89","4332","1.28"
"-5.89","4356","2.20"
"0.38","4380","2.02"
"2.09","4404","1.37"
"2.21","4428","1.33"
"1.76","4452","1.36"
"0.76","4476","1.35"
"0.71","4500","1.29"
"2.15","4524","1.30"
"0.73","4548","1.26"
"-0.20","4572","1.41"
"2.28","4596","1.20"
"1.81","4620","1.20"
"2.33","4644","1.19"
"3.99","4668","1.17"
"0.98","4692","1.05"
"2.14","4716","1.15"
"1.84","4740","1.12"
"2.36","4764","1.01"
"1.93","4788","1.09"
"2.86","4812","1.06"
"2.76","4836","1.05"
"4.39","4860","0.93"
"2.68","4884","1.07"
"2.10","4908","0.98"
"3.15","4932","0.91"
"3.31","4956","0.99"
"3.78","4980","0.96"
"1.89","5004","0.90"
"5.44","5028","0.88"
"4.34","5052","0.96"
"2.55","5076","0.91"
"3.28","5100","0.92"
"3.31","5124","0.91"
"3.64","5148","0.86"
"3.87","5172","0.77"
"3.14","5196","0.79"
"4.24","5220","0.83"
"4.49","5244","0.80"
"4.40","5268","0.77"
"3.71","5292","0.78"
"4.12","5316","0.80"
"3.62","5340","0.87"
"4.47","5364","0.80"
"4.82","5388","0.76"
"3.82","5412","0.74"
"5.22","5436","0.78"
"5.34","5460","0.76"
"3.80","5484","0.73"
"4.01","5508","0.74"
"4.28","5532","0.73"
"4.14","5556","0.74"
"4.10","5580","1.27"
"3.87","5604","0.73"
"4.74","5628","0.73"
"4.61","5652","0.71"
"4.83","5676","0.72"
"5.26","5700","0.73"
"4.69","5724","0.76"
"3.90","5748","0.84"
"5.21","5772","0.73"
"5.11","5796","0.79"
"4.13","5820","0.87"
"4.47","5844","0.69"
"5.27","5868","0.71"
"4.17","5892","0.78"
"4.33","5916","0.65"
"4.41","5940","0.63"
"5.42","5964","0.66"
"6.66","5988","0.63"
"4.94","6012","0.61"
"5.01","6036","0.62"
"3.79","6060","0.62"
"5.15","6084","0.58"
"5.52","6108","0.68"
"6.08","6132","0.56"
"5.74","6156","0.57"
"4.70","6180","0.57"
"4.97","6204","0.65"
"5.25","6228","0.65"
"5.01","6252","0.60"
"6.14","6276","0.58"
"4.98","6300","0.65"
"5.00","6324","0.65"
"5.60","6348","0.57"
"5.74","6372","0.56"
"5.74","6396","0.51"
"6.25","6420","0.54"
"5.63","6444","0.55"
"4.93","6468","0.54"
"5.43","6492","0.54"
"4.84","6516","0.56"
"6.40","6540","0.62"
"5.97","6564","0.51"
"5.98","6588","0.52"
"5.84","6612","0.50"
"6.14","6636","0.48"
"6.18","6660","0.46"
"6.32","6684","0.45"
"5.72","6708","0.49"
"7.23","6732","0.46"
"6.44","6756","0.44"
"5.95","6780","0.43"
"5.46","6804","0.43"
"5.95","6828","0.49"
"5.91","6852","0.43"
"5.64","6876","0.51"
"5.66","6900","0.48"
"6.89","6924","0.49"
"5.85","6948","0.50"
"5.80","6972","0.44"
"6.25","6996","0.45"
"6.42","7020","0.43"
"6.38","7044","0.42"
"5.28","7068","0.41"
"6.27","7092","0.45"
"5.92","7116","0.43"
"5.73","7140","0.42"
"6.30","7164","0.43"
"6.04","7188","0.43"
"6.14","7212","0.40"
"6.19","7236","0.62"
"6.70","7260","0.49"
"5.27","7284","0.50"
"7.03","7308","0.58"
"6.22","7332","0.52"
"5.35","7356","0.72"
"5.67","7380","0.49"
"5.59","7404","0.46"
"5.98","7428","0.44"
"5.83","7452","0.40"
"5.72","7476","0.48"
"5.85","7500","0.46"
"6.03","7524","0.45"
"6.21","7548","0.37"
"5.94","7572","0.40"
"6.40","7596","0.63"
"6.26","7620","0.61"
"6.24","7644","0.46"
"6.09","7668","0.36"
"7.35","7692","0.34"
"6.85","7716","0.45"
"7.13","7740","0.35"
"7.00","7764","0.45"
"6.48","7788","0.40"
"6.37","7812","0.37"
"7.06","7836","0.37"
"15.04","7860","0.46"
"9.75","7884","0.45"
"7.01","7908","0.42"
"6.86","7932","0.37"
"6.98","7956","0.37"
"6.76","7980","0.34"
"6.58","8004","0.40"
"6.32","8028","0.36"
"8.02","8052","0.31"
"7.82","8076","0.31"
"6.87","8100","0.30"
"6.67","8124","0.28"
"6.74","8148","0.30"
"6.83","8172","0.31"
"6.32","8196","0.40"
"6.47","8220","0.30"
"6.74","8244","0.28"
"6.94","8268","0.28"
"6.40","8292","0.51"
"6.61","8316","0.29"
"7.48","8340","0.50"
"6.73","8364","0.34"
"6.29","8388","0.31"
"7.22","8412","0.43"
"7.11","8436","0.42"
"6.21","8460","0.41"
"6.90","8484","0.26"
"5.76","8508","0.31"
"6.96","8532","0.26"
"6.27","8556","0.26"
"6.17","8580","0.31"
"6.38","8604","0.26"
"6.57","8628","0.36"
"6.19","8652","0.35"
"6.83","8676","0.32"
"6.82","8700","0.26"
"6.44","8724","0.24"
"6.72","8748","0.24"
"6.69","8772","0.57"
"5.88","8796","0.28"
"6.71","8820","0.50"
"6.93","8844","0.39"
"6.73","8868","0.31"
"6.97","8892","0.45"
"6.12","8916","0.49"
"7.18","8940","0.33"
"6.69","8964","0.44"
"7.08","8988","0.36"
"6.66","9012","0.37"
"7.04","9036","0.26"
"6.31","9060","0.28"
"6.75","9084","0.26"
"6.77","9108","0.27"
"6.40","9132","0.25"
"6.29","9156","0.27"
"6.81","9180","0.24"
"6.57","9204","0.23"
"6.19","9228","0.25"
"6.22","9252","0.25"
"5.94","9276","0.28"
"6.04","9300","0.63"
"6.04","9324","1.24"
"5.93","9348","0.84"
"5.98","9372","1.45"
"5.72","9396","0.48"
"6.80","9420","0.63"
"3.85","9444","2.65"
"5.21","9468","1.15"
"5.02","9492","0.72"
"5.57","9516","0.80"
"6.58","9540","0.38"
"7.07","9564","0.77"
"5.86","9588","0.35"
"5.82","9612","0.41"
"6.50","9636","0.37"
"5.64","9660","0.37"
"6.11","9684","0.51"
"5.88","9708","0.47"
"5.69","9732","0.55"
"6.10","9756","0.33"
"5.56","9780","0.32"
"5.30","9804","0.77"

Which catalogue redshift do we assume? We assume 0.199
